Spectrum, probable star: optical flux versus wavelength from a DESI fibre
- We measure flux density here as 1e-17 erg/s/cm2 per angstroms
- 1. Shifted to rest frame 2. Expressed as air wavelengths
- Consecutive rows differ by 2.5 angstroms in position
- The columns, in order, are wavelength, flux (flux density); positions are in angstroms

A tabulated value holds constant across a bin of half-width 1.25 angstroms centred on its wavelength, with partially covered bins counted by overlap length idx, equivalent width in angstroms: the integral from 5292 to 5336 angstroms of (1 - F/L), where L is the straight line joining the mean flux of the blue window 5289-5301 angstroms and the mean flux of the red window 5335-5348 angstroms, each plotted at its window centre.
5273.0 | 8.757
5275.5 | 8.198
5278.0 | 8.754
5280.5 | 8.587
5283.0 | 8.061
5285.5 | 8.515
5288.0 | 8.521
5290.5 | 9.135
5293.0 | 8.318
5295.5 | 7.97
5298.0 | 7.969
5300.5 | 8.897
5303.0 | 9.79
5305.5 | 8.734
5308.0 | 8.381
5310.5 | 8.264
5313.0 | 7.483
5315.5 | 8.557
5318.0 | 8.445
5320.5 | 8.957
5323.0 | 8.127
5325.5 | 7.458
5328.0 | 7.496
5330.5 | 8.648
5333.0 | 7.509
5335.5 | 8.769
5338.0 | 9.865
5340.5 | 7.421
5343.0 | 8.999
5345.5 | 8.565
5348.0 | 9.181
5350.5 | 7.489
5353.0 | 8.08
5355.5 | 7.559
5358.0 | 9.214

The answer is 1.3 angstroms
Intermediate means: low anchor 8.43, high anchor 8.77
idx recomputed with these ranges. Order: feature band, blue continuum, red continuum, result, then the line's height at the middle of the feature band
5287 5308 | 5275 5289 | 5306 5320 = -0.7 angstroms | 8.37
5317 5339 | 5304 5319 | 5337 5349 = 0.6 angstroms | 8.57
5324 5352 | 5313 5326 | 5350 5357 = -1.0 angstroms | 8.01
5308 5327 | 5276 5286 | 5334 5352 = 0.8 angstroms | 8.53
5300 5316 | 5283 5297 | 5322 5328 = -1.0 angstroms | 8.07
